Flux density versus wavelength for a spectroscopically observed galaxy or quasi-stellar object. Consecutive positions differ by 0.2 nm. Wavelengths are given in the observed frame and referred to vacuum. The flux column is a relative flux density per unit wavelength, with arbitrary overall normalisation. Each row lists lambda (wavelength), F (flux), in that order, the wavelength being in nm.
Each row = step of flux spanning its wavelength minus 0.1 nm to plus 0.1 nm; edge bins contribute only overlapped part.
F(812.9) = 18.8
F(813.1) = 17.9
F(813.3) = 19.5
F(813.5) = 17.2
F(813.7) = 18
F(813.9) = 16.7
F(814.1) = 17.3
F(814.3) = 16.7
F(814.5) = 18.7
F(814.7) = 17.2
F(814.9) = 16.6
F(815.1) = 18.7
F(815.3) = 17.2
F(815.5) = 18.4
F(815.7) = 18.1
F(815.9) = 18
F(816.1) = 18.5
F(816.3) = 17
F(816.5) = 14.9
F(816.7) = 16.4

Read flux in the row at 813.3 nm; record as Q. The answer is 19.5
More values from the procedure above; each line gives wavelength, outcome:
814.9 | 16.6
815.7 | 18.1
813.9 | 16.7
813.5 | 17.2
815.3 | 17.2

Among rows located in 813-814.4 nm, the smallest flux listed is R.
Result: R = 16.7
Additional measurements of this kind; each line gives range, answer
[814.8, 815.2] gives 16.6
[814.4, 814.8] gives 17.2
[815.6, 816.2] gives 18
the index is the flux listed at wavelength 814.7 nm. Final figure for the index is 17.2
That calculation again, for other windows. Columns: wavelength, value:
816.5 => 14.9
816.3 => 17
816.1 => 18.5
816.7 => 16.4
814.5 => 18.7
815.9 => 18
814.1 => 17.3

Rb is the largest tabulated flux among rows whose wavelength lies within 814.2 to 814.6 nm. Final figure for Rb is 18.7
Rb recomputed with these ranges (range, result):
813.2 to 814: 19.5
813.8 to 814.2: 17.3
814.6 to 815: 17.2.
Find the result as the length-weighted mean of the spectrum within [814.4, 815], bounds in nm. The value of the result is 17.5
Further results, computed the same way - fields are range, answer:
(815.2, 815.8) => 17.9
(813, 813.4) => 18.7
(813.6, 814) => 17.4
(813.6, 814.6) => 17.5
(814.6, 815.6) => 17.6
